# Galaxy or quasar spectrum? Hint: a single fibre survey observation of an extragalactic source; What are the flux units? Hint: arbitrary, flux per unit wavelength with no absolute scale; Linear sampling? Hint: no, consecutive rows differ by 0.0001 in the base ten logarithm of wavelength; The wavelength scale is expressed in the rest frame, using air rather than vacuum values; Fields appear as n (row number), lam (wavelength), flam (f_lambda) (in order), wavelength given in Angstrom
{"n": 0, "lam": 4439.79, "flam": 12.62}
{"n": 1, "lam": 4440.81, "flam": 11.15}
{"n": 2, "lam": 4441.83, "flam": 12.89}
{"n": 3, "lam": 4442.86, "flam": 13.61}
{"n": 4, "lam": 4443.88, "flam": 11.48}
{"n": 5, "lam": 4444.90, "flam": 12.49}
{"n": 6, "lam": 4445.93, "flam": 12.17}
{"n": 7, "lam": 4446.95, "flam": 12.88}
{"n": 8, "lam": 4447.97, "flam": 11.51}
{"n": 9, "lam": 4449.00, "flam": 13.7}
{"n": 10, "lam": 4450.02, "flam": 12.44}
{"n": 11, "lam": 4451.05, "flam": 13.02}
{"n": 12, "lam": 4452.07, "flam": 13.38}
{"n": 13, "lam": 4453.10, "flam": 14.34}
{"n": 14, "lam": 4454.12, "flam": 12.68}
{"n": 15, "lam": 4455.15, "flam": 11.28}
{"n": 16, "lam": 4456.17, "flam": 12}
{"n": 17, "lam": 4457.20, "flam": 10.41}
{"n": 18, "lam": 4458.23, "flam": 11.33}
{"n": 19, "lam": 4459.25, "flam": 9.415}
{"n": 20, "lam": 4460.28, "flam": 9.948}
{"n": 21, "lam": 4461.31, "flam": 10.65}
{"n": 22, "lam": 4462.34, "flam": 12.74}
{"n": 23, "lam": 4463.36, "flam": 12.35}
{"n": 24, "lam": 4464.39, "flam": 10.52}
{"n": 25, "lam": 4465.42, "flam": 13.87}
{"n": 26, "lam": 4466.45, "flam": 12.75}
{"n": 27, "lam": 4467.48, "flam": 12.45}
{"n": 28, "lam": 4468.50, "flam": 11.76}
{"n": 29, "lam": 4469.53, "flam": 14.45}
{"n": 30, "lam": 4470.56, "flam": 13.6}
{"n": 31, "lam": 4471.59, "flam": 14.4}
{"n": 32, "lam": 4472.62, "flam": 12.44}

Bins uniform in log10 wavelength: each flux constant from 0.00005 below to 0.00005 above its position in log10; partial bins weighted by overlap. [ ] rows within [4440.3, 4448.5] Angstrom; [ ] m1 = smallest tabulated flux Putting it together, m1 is 11.15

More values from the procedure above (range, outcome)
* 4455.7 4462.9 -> 9.415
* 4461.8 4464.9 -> 10.52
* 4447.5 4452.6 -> 11.51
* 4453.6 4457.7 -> 10.41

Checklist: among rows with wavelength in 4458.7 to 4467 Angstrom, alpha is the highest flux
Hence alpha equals 13.87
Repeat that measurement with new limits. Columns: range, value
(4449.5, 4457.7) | 14.34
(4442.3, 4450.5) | 13.7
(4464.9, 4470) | 14.45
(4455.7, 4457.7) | 12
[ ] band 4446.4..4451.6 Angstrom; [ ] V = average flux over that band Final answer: 12.7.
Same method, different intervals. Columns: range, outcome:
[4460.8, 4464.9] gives 11.6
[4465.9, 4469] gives 12.4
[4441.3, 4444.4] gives 12.7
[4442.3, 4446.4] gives 12.4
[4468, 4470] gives 13.1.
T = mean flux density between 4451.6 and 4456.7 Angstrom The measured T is 12.7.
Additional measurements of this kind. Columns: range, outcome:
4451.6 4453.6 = 13.8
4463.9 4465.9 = 12.2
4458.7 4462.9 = 10.7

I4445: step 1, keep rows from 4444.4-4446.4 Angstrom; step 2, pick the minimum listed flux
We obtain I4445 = 12.17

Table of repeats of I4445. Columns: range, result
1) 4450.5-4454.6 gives 12.68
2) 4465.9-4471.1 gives 11.76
